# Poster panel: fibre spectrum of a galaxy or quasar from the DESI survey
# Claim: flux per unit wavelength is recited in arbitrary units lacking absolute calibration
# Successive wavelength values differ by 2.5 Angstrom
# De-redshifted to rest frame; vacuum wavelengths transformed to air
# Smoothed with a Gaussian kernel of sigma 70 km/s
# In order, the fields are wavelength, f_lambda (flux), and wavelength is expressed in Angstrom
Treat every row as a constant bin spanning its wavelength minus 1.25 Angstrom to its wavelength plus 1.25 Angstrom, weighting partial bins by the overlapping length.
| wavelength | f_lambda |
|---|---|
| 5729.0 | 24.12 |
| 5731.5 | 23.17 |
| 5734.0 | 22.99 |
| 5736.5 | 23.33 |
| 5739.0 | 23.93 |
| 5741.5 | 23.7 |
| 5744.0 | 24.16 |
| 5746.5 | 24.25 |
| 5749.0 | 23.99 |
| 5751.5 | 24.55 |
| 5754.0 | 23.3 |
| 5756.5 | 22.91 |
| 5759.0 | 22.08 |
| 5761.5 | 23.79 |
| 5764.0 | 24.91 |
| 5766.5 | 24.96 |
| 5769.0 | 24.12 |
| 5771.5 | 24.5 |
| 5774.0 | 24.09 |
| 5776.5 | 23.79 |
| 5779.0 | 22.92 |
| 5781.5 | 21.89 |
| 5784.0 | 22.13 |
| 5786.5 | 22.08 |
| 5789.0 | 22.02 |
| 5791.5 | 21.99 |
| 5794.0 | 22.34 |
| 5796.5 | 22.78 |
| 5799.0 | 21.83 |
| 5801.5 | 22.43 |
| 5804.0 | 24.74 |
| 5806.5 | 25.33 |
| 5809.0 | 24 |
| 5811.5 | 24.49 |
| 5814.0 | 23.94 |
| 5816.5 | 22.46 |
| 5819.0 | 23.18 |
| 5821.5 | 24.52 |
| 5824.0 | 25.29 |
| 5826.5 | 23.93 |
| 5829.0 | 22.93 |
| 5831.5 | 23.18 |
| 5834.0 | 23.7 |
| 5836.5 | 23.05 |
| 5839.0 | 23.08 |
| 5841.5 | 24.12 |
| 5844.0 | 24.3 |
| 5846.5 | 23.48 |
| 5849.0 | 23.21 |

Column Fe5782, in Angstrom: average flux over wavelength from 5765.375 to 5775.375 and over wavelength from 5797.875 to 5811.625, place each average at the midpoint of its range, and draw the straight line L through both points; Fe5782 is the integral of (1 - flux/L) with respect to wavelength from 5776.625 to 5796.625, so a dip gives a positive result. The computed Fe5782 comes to 1.5 Angstrom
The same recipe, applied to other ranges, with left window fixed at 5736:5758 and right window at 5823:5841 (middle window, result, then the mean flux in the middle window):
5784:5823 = 0.8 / 23.2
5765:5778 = -0.3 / 24.3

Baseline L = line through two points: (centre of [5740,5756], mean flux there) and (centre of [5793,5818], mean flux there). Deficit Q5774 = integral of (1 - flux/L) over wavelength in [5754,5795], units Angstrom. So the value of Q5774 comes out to 0.9 Angstrom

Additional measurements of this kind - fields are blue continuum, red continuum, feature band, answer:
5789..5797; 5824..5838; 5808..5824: -0.6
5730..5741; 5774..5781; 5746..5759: -0.1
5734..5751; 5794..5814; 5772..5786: 0.4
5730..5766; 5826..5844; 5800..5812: -0.3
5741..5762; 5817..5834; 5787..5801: 0.9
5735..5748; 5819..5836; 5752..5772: 0.0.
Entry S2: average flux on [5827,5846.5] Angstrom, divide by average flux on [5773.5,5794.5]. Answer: 1.04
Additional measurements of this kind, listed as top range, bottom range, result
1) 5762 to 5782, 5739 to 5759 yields 1.01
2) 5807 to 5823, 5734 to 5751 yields 1.00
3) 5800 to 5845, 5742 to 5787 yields 1.01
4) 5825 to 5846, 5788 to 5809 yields 1.02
